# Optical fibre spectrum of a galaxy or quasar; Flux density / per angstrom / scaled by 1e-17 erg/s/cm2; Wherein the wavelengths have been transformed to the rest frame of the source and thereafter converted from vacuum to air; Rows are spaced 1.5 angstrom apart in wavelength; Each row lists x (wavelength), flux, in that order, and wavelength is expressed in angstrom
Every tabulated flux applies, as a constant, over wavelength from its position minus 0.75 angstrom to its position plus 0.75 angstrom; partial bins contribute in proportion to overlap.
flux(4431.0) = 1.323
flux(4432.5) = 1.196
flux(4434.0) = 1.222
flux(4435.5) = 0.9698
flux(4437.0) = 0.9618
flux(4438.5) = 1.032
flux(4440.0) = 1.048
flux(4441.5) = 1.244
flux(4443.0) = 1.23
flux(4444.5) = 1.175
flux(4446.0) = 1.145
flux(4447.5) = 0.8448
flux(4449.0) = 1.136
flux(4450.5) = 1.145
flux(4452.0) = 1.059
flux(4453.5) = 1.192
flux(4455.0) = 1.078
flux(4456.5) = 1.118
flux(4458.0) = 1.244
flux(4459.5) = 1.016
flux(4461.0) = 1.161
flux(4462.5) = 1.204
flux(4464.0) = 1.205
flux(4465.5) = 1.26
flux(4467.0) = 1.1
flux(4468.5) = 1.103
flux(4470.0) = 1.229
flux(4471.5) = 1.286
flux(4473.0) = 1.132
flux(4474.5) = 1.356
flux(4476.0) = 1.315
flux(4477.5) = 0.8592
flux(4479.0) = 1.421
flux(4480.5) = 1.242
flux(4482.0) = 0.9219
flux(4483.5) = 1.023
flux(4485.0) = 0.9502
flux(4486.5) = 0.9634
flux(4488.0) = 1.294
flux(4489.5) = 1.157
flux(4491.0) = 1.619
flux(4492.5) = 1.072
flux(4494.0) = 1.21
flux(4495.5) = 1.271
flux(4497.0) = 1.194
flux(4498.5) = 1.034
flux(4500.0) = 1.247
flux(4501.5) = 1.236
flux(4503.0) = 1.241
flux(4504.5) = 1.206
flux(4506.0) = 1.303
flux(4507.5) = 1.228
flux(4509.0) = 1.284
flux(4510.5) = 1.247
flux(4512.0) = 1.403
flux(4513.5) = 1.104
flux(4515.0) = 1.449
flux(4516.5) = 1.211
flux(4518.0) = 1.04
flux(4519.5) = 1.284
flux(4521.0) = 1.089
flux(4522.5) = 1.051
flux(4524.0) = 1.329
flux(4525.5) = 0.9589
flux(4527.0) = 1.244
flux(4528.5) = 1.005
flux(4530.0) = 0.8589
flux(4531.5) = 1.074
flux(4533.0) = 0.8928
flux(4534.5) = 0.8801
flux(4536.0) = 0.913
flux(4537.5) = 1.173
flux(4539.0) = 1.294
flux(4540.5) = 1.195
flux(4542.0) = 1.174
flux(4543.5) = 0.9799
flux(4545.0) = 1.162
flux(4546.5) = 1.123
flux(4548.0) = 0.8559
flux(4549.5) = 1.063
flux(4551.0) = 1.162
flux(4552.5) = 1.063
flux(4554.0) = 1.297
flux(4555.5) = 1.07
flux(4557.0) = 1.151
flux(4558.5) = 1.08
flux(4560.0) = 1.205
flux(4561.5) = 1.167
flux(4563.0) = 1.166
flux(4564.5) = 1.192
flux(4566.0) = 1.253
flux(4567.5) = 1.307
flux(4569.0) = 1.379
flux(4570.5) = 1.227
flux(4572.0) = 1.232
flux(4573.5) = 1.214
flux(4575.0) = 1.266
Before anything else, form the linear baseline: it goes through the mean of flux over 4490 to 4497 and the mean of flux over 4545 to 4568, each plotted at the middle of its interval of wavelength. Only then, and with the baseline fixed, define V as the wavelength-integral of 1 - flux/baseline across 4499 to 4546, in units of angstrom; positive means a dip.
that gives 2.5 angstrom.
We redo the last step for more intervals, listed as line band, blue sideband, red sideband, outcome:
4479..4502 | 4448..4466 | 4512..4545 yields -0.8 angstrom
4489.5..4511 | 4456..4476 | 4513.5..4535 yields -1.9 angstrom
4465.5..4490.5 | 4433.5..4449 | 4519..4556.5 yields -1.6 angstrom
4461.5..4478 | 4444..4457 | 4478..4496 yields -0.8 angstrom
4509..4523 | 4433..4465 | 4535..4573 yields -0.9 angstrom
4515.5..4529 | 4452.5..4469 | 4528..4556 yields -0.7 angstrom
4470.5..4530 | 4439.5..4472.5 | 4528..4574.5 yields -2.7 angstrom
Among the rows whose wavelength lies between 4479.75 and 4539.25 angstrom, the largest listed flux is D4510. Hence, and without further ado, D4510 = 1.619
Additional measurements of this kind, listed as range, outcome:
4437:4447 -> 1.244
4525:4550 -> 1.294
